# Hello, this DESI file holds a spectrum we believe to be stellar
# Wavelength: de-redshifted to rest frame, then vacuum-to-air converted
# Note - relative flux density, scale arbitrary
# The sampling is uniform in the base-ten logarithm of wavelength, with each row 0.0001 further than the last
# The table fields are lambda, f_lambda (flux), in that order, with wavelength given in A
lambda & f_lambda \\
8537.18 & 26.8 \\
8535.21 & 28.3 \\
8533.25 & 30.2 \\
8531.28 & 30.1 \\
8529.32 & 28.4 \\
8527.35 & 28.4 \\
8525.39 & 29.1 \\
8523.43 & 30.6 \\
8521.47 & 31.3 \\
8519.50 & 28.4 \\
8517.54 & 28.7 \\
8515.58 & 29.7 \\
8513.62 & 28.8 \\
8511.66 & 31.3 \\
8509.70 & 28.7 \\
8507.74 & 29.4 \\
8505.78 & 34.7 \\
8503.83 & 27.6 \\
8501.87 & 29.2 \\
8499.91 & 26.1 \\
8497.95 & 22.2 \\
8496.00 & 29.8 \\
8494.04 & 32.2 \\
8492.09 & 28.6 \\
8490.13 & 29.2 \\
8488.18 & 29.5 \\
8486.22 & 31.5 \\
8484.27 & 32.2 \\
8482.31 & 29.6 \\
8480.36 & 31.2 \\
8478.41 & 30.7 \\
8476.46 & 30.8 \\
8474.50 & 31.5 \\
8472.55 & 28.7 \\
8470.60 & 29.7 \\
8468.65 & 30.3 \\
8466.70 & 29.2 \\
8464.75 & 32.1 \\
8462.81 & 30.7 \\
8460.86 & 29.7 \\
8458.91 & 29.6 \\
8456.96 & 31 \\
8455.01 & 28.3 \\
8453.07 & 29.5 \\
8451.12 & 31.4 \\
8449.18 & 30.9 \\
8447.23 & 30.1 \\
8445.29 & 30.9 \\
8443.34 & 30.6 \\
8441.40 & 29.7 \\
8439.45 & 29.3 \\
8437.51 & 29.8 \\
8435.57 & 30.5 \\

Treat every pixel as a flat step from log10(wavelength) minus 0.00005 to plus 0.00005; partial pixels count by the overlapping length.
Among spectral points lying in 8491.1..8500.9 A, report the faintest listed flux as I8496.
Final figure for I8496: 22.2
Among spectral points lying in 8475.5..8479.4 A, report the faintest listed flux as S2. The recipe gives 30.7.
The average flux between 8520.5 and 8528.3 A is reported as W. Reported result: 29.9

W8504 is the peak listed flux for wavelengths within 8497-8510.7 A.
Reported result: 34.7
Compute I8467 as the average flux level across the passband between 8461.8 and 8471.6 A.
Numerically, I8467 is 30.4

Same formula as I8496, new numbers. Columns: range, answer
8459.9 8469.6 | 29.2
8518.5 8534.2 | 28.4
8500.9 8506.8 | 27.6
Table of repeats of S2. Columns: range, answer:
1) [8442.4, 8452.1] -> 30.1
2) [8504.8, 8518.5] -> 28.7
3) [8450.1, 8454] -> 29.5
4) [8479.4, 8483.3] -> 29.6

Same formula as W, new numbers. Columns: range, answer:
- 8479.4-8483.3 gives 30.4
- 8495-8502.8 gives 26.8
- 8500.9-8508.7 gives 30.2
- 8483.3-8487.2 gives 31.9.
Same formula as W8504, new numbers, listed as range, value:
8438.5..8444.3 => 30.6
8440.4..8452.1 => 31.4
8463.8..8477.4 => 32.1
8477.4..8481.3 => 31.2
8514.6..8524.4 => 31.3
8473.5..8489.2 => 32.2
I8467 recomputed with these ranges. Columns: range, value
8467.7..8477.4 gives 30.2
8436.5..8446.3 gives 30.1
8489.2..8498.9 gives 28.4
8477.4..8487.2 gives 31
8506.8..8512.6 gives 29.8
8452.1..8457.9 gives 29.6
